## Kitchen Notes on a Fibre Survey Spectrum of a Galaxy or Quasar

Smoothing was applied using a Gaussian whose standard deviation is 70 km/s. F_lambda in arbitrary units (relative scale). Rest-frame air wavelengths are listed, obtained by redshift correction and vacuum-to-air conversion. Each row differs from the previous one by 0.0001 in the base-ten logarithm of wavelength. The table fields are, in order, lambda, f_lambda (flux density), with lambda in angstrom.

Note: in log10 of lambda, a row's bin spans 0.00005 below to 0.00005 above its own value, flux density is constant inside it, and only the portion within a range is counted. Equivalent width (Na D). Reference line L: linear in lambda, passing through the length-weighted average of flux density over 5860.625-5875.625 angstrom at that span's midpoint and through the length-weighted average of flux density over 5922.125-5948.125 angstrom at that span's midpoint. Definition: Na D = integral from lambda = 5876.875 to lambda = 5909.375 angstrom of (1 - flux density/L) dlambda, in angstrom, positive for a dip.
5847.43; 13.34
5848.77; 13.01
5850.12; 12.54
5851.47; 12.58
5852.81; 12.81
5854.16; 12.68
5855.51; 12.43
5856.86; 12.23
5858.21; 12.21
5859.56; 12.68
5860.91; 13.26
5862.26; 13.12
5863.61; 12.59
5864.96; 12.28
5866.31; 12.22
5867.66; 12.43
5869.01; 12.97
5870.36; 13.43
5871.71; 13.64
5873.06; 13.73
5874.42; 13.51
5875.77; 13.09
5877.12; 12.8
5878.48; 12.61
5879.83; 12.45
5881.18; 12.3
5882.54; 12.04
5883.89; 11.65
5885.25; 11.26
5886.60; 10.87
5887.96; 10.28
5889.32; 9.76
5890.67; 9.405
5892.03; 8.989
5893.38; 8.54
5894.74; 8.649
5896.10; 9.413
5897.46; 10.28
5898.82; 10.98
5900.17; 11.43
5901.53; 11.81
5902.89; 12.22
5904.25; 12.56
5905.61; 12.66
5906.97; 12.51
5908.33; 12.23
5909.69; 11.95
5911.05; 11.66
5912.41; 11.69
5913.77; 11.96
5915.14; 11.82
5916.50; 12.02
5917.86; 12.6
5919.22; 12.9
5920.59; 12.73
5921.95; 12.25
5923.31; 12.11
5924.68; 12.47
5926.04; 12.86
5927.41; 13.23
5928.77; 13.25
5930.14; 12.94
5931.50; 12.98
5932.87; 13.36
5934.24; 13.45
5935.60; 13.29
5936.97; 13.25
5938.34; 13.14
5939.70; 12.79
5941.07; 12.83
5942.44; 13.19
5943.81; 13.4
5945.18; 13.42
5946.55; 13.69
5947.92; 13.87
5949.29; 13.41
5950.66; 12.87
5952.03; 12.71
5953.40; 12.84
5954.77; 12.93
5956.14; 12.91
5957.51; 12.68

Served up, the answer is 4.7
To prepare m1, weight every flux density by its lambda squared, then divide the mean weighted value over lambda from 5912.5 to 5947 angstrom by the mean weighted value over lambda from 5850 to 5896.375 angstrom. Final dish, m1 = 1.10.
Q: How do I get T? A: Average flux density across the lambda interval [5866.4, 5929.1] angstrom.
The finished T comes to 11.9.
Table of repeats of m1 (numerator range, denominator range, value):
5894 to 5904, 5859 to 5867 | 0.86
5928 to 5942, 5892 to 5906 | 1.24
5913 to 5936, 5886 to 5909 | 1.19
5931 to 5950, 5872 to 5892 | 1.15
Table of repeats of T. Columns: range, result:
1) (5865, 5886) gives 12.7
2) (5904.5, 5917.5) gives 12.1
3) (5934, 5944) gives 13.1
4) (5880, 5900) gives 10.4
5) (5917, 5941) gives 12.9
